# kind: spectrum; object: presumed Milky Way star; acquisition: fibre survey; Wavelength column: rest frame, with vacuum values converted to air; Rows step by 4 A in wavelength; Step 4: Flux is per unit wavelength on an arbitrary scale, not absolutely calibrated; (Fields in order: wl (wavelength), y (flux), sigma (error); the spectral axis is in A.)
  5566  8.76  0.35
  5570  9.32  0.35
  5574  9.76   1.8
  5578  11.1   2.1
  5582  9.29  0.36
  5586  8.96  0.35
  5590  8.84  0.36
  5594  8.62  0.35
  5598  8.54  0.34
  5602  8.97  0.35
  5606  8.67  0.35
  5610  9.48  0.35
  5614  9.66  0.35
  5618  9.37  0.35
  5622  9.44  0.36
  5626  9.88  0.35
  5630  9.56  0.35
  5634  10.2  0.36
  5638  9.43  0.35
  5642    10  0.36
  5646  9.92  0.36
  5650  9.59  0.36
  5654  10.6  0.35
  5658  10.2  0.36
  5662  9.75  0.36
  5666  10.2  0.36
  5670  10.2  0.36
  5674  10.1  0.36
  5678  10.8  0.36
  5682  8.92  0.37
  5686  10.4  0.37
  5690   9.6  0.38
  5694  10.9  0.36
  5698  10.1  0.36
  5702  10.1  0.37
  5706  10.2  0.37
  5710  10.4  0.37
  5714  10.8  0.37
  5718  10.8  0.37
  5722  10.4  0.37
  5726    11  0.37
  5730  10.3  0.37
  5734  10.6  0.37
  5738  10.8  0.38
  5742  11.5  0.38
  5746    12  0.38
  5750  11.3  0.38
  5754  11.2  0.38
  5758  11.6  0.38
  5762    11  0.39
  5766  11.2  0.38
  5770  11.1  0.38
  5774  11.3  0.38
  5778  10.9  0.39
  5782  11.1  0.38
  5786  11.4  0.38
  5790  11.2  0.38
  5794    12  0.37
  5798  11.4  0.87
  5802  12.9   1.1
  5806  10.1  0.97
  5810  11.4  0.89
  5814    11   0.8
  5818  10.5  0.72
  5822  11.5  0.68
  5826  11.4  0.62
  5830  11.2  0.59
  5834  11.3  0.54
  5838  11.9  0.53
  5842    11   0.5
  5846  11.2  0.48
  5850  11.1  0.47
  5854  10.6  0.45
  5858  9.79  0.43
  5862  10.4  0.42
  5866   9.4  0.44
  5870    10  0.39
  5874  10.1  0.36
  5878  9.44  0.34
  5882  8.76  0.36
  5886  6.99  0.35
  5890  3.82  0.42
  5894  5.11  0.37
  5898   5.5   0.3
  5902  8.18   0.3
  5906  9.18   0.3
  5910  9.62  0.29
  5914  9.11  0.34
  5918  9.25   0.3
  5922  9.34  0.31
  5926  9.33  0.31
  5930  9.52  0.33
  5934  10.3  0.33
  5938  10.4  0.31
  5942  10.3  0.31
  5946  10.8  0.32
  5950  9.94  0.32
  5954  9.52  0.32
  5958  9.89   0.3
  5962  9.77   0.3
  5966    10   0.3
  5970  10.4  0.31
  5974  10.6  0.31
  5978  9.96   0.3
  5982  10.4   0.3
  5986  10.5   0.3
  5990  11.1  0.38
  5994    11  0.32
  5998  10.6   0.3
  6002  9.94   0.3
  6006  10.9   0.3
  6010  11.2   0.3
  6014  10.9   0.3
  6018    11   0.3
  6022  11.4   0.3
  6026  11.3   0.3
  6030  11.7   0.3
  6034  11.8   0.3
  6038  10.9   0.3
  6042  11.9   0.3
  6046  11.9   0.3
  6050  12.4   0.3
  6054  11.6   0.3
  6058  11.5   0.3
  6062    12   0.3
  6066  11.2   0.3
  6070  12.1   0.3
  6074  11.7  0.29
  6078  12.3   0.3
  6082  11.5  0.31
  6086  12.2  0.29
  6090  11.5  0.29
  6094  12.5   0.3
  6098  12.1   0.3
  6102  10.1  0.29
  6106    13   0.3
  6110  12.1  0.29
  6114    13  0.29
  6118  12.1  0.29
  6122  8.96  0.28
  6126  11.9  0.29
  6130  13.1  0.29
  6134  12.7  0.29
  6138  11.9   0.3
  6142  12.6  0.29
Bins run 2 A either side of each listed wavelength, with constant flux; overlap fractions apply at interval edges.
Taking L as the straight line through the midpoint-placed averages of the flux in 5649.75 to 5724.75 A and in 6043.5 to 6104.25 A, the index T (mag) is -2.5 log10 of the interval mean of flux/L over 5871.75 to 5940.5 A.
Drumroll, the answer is 0.29 mag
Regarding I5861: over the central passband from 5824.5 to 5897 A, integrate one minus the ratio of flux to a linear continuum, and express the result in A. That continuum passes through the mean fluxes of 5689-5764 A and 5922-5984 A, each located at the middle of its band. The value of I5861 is 5.5 A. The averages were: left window 10.8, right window 10.1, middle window 9.57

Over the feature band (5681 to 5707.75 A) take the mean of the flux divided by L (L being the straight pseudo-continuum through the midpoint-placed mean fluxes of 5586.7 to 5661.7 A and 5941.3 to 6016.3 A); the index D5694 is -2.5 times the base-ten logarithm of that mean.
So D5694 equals -0.04 mag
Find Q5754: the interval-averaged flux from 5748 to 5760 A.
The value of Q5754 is 11.4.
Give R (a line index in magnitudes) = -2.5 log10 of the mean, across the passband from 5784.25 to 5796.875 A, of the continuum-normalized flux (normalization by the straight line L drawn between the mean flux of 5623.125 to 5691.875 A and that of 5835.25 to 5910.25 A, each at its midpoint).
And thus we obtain -0.22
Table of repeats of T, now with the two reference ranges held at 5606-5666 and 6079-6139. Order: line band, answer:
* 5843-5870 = 0.04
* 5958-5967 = 0.14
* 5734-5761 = -0.11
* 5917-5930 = 0.18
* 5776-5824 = -0.08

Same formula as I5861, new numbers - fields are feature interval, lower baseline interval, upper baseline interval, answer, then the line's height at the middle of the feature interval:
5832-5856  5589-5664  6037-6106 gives -1.3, 10.6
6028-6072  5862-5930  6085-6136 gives -3.2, 10.9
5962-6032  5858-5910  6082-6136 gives -4.6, 10.1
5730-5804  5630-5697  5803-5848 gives -3.9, 10.8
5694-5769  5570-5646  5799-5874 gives -4.5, 10.2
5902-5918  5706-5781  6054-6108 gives 3.1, 11.4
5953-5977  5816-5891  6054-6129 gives 1.9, 10.9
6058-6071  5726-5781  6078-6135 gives 0.1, 11.8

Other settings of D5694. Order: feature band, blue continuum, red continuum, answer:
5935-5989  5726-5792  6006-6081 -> 0.13 mag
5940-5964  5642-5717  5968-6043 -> 0.08 mag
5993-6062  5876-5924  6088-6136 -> -0.10 mag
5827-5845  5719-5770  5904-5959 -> -0.09 mag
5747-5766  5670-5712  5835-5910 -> -0.16 mag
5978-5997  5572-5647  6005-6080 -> 0.06 mag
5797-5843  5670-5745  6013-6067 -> -0.05 mag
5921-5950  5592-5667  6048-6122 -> 0.11 mag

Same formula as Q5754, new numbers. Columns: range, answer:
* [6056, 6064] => 11.8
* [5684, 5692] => 10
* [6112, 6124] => 11.4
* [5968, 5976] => 10.5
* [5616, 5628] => 9.56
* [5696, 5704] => 10.1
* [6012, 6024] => 11.1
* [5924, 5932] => 9.43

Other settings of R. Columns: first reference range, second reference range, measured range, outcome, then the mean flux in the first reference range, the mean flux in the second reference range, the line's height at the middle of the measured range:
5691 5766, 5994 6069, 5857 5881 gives 0.13 mag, 10.8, 11.3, 11.1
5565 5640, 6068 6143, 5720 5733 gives -0.06 mag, 9.37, 12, 10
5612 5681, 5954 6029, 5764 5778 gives -0.10 mag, 9.92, 10.6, 10.2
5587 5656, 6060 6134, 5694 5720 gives -0.06 mag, 9.45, 11.9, 9.89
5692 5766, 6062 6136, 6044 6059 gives -0.01 mag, 10.8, 11.9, 11.8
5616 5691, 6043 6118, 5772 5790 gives -0.07 mag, 9.91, 11.9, 10.5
